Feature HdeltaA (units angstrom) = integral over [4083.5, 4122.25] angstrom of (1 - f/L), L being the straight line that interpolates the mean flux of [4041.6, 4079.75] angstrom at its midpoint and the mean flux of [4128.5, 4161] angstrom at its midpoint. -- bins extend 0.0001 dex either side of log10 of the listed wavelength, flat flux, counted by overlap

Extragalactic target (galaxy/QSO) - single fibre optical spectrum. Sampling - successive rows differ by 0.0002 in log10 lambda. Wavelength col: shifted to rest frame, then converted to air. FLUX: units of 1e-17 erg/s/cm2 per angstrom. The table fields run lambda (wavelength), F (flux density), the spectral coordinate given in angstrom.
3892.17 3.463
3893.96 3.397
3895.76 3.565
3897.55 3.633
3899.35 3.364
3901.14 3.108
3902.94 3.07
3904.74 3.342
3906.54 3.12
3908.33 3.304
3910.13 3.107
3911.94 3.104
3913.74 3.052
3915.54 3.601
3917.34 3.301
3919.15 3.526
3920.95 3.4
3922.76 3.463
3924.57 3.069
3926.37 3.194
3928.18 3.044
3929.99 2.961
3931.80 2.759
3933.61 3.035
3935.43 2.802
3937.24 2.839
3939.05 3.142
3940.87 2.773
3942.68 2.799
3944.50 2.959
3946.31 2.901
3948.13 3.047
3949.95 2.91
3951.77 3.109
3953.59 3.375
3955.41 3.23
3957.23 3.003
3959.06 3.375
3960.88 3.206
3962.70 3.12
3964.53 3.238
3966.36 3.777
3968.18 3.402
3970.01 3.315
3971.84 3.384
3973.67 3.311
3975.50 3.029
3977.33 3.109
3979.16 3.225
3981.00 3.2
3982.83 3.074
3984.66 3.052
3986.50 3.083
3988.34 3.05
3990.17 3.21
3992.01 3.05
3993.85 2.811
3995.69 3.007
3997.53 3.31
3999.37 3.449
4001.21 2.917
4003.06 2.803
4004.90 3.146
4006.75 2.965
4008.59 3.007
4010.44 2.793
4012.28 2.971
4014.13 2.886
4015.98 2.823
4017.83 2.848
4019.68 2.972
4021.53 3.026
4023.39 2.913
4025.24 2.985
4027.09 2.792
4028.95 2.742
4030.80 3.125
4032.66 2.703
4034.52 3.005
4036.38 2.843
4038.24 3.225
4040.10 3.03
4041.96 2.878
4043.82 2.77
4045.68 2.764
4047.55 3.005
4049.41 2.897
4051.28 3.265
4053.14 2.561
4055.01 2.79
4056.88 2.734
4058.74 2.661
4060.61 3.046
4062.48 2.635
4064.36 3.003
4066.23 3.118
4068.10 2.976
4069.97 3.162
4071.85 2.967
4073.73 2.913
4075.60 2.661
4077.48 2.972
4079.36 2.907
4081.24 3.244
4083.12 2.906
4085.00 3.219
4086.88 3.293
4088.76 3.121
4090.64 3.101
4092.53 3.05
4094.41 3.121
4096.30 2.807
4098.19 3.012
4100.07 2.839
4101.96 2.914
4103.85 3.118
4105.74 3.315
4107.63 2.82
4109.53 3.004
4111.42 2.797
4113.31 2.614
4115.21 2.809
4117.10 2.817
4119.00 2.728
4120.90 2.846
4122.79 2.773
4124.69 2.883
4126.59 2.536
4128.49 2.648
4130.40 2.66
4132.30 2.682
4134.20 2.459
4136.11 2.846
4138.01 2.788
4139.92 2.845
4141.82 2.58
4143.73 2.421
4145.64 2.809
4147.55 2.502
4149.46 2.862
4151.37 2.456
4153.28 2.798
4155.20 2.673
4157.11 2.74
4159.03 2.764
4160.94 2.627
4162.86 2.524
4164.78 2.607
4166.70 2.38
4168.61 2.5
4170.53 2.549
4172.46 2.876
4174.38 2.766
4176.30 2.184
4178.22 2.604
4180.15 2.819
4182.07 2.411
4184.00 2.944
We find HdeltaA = -2.5 angstrom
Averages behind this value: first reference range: 2.89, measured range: 2.96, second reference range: 2.68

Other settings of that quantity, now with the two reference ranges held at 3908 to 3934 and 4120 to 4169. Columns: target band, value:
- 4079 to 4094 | -1.7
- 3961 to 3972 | -1.0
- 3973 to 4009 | -0.7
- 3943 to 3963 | 0.1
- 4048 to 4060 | 0.2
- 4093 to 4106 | -1.1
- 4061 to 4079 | -0.6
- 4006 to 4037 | 0.5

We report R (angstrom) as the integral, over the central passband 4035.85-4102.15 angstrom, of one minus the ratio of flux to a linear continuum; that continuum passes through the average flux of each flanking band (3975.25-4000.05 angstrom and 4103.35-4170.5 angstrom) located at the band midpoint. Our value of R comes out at -1.4 angstrom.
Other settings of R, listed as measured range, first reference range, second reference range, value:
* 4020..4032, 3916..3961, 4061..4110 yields 0.5 angstrom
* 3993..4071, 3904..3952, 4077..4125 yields 2.1 angstrom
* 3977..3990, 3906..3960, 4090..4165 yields -0.4 angstrom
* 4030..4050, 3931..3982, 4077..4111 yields 0.9 angstrom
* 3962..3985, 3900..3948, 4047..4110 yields -1.4 angstrom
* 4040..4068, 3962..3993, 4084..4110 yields 2.1 angstrom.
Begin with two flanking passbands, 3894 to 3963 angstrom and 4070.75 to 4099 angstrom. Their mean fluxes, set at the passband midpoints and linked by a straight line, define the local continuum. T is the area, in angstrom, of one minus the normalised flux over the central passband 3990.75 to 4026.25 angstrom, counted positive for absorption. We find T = 1.15 angstrom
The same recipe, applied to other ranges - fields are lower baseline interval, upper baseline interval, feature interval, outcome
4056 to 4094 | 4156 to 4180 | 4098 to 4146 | 0.1 angstrom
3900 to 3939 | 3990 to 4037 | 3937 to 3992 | -1.5 angstrom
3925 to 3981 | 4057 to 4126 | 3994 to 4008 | -0.1 angstrom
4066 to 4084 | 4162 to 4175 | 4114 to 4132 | 0.3 angstrom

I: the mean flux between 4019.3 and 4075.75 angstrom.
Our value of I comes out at 2.91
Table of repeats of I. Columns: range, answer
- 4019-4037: 2.91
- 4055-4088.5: 2.96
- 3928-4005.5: 3.1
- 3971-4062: 2.98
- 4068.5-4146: 2.88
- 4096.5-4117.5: 2.91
